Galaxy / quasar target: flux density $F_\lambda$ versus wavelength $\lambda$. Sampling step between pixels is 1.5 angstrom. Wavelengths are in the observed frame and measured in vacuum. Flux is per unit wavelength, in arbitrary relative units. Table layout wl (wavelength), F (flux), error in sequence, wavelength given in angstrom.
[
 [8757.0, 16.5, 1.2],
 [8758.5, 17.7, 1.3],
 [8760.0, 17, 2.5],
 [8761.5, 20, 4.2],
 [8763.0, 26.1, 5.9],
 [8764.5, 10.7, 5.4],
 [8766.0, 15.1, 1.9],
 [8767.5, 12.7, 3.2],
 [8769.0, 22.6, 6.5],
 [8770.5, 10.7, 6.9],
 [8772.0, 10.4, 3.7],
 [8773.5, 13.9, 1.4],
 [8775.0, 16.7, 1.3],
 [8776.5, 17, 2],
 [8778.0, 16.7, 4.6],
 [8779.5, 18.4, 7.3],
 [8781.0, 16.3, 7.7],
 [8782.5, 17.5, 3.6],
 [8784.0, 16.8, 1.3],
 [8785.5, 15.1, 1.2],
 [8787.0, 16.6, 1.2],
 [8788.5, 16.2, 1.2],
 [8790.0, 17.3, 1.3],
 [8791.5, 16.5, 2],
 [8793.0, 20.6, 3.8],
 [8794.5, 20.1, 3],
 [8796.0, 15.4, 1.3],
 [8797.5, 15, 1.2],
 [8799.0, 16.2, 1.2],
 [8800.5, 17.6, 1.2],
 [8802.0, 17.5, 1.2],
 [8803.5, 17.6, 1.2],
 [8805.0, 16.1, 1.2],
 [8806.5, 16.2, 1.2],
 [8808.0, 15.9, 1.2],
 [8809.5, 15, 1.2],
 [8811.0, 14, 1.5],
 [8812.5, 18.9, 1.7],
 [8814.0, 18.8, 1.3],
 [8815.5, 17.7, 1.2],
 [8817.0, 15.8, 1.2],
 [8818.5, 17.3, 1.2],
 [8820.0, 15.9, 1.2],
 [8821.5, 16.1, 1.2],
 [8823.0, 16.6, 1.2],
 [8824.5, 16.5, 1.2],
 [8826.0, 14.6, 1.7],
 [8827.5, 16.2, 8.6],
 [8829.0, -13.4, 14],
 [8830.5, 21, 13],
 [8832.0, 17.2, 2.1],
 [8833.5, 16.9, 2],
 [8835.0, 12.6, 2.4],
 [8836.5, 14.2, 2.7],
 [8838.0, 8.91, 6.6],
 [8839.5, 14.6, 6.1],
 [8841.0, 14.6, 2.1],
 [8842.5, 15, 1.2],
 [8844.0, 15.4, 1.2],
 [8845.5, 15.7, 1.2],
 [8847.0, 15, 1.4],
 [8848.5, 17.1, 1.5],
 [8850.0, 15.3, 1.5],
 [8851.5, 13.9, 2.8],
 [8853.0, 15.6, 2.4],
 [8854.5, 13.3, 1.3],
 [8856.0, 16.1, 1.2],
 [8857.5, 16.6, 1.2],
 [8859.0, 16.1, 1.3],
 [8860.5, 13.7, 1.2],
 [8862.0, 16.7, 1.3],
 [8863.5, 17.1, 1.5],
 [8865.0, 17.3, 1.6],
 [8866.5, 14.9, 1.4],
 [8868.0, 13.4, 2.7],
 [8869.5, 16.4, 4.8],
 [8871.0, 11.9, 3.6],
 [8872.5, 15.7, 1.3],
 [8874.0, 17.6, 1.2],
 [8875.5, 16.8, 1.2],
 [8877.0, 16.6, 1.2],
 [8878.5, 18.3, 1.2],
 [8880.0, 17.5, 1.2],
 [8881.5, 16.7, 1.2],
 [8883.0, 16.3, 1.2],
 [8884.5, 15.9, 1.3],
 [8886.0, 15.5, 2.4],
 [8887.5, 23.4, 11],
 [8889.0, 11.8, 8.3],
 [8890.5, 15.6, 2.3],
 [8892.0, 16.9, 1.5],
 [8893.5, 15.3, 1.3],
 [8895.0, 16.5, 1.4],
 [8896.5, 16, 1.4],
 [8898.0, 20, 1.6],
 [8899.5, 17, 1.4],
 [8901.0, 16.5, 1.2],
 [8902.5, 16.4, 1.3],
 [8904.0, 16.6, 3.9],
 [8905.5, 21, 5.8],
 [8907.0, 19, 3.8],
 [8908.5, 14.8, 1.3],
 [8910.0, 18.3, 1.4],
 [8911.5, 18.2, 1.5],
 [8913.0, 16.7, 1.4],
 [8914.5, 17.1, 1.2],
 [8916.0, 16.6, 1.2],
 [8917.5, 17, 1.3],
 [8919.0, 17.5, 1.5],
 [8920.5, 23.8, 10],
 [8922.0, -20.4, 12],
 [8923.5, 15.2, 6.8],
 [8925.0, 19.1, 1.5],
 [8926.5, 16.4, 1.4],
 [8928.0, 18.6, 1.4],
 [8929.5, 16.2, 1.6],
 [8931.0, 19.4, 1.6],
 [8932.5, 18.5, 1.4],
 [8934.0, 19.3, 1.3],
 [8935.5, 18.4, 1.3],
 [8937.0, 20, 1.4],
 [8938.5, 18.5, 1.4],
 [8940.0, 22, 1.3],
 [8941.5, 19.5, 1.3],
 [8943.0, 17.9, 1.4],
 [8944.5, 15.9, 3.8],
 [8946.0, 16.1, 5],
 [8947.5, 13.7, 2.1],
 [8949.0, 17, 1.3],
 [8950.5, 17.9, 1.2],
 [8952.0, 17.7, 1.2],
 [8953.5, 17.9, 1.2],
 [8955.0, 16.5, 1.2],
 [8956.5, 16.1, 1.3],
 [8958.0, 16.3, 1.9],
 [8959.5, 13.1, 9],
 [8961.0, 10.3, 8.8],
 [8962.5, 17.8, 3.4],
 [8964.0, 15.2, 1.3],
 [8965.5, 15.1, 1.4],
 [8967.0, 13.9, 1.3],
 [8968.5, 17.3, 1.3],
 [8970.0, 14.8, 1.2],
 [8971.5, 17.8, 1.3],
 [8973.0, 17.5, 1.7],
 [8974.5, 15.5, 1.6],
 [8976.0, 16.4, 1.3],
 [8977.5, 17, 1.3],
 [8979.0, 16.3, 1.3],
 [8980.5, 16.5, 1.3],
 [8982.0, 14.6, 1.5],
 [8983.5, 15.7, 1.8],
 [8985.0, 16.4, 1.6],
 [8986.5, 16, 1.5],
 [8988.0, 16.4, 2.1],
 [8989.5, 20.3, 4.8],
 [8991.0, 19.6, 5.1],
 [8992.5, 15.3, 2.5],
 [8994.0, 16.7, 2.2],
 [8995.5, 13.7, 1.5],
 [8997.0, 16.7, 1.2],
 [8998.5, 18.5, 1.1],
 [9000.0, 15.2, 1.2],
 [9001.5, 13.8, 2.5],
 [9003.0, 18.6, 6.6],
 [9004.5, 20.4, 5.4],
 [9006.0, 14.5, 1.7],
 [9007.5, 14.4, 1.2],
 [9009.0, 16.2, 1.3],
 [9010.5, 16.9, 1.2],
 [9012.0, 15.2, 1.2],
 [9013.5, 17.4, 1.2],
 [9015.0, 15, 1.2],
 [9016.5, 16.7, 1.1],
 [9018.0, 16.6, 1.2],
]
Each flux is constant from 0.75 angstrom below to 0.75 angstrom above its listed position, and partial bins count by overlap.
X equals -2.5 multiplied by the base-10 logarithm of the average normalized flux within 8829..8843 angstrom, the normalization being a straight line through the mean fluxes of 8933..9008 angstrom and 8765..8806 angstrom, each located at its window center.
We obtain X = 0.215 mag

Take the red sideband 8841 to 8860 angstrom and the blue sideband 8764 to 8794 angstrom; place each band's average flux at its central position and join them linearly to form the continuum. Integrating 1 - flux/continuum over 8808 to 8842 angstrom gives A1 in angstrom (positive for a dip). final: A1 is 2.2 angstrom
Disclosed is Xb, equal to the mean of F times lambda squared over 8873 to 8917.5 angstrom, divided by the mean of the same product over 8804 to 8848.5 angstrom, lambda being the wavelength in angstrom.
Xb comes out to 1.2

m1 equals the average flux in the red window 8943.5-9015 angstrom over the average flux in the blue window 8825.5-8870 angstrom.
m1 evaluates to 1.1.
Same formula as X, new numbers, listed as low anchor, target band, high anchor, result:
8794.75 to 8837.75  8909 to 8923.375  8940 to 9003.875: 0.15 mag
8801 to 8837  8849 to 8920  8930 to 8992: -0.03 mag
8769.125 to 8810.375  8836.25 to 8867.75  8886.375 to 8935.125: 0.09 mag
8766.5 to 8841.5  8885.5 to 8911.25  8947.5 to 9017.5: -0.08 mag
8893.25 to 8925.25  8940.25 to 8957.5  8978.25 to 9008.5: -0.06 mag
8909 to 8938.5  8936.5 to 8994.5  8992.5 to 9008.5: -0.03 mag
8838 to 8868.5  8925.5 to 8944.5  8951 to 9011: -0.17 mag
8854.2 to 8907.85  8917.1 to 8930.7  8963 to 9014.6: 0.19 mag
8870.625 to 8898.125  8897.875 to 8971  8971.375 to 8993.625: 0.01 mag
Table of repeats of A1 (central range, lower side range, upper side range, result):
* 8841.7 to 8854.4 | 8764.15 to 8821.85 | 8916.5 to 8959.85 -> 0.8 angstrom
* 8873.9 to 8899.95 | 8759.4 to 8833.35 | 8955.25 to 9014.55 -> -1.2 angstrom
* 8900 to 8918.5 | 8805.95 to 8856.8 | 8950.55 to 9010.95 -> -2.1 angstrom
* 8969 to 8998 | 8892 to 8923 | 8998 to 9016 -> -0.6 angstrom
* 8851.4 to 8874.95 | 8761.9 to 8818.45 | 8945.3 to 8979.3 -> 1.2 angstrom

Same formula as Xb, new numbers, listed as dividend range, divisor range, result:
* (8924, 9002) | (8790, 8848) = 1.12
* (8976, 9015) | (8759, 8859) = 1.09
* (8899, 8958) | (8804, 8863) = 1.14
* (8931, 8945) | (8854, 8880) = 1.21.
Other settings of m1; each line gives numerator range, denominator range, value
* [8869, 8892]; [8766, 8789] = 1.04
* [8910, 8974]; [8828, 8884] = 1.10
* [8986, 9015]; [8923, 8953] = 0.93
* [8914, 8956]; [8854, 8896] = 1.03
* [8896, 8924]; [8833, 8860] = 1.06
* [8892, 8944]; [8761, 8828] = 1.02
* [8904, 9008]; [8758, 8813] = 0.99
